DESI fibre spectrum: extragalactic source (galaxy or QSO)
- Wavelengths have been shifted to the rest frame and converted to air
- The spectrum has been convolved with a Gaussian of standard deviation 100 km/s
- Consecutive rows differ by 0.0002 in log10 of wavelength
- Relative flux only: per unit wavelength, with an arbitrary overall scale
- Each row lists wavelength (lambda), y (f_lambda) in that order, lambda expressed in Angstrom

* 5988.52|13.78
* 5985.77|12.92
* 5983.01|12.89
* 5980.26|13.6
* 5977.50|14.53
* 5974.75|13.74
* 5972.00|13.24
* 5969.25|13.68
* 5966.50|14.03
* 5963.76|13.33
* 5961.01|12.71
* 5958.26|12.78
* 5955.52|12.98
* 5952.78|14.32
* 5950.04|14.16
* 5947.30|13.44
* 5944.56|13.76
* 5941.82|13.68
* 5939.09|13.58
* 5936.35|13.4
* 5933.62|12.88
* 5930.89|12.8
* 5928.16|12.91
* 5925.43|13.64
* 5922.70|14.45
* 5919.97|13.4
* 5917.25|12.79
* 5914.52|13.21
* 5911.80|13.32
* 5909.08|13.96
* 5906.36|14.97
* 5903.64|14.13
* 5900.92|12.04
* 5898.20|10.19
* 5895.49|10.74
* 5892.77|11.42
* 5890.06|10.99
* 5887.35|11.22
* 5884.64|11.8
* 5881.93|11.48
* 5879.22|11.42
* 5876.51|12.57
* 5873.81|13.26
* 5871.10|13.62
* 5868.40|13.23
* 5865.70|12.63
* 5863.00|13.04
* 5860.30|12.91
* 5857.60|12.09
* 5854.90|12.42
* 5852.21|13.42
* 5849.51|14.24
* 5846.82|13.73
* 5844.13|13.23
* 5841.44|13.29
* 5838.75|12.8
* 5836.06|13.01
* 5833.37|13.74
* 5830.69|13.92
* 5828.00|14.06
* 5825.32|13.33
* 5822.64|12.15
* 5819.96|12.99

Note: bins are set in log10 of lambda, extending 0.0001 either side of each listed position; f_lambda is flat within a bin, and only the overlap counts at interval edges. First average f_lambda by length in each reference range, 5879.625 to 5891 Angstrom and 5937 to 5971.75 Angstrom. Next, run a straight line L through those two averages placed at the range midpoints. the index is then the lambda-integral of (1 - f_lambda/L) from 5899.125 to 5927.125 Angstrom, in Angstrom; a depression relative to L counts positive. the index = -2.9 Angstrom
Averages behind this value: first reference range 11.4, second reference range 13.5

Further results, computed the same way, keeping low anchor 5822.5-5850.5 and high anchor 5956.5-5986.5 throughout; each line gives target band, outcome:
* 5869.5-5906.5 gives 3.8 Angstrom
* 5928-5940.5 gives 0.3 Angstrom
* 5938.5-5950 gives -0.2 Angstrom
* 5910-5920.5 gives 0.2 Angstrom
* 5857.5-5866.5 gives 0.5 Angstrom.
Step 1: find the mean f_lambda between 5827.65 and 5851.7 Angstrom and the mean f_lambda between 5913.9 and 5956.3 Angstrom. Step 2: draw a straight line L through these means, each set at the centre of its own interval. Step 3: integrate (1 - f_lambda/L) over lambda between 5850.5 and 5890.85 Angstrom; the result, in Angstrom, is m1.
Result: 3.2 Angstrom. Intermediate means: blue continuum 13.5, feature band 12.4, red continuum 13.5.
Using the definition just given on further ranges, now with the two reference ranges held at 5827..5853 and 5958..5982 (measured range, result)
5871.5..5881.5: 0.8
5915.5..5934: 0.3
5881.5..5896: 2.4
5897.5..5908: 0.4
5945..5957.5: -0.1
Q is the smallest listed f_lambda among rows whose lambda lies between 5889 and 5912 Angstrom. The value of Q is 10.19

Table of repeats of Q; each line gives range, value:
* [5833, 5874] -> 12.09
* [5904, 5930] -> 12.79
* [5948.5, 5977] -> 12.71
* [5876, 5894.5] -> 10.99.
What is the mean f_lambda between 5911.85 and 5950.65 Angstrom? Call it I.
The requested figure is 13.4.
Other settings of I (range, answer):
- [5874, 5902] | 11.5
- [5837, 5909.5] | 12.6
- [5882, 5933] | 12.6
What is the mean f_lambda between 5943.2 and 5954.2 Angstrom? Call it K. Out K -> 13.9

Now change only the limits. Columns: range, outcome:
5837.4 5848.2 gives 13.3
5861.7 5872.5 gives 13.1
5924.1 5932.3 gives 13.1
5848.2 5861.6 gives 13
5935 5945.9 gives 13.6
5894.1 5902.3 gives 11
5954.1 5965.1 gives 12.9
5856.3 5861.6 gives 12.5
